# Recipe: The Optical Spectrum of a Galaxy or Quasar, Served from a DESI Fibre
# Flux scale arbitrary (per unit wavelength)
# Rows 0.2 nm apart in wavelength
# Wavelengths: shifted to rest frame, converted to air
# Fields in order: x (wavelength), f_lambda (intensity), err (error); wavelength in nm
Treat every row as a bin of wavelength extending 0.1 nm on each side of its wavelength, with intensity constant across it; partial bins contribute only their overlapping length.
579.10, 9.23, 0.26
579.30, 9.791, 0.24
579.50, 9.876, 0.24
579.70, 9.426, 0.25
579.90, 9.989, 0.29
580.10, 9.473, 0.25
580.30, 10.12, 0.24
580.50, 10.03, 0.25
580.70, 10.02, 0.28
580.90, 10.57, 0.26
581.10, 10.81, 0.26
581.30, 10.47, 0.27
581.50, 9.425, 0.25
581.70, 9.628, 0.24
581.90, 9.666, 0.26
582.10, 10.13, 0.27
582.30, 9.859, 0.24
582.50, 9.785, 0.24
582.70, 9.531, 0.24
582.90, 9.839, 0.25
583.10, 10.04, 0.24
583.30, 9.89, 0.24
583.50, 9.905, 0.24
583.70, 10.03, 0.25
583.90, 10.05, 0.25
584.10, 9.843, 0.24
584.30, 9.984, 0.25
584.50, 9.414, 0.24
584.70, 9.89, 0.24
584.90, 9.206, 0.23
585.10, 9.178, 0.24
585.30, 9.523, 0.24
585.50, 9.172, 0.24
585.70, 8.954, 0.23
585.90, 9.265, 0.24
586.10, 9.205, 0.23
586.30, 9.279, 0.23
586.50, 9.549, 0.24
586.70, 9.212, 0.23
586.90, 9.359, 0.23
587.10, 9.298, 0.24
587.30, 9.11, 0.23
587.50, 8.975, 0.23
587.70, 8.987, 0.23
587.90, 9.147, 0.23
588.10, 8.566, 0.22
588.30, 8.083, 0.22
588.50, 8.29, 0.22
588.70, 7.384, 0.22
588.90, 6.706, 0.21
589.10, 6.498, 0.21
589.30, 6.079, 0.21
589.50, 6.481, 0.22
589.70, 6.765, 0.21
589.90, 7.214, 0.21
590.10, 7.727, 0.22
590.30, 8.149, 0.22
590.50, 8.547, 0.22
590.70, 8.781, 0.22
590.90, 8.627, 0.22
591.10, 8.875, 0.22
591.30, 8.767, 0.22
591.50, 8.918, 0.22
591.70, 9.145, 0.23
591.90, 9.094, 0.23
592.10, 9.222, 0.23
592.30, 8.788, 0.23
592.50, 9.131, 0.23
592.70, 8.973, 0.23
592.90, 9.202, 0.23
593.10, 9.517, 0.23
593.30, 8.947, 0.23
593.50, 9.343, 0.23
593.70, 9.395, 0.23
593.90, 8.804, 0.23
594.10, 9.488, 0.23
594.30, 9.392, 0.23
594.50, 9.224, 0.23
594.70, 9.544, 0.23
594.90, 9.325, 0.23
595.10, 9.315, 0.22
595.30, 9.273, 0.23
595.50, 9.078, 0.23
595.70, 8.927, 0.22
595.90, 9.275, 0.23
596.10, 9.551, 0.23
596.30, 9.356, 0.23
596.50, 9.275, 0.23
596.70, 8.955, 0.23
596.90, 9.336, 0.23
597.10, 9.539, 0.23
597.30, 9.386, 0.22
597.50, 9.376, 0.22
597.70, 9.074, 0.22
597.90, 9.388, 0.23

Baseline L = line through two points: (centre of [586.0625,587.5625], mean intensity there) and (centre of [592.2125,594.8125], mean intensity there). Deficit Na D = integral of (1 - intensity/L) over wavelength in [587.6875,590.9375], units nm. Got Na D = 0.536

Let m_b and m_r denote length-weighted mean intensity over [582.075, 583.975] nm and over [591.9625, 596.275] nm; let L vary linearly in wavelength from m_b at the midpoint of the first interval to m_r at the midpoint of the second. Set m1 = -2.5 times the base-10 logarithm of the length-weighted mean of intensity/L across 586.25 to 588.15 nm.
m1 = 0.06 mag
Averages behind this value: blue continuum 9.9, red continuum 9.23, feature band 9.16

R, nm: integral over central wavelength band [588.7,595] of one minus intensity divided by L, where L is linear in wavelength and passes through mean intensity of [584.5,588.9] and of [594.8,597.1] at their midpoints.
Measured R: 0.43 nm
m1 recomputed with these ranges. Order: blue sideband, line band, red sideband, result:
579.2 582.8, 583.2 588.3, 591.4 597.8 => 0.03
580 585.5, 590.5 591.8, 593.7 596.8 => 0.07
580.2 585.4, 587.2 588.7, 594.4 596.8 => 0.12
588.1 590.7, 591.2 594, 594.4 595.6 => -0.07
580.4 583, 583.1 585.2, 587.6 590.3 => -0.07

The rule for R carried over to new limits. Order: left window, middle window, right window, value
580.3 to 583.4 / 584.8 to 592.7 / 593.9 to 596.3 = 0.88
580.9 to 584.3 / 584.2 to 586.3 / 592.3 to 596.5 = 0.09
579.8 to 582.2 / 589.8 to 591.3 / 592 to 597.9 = 0.19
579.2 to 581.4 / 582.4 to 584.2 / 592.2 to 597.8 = 0.00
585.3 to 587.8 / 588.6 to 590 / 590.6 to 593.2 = 0.36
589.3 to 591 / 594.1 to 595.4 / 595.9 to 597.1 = -0.07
